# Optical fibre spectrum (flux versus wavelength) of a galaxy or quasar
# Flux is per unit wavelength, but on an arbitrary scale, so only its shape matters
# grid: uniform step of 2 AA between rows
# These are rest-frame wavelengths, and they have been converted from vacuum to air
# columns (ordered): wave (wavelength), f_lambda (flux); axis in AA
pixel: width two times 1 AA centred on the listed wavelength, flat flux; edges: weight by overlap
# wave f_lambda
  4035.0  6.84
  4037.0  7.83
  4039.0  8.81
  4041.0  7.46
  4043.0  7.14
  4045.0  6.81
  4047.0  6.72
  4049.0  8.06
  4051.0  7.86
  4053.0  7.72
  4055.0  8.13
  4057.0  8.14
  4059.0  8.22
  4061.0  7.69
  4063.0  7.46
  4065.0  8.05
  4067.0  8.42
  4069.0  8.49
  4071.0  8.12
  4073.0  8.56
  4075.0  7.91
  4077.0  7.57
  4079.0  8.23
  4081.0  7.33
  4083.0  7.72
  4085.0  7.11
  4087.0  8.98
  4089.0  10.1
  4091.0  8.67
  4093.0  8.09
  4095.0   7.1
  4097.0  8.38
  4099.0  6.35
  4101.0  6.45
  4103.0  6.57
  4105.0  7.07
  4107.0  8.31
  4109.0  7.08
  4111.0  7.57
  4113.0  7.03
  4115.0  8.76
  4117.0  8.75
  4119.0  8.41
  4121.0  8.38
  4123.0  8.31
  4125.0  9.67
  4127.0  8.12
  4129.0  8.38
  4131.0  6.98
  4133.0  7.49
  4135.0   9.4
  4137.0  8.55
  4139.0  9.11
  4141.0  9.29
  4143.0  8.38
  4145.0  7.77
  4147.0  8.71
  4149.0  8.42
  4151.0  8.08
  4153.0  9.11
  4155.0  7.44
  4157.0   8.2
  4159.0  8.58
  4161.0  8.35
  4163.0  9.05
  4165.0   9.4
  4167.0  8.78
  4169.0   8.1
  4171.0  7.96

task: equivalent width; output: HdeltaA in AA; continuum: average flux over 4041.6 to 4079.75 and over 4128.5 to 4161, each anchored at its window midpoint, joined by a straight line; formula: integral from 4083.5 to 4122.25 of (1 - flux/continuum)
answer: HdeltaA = 1.23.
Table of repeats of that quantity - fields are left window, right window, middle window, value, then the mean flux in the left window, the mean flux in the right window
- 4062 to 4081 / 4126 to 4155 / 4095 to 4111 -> 2.0 AA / 8.05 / 8.38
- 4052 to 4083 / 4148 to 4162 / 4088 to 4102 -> 0.4 AA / 7.99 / 8.31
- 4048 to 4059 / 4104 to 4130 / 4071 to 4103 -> 0.8 AA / 8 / 8.14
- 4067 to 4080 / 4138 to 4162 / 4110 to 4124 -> 0.3 AA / 8.17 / 8.45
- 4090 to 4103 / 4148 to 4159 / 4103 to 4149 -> -2.0 AA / 7.43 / 8.28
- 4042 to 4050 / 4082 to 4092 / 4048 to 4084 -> -0.8 AA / 7.18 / 8.52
